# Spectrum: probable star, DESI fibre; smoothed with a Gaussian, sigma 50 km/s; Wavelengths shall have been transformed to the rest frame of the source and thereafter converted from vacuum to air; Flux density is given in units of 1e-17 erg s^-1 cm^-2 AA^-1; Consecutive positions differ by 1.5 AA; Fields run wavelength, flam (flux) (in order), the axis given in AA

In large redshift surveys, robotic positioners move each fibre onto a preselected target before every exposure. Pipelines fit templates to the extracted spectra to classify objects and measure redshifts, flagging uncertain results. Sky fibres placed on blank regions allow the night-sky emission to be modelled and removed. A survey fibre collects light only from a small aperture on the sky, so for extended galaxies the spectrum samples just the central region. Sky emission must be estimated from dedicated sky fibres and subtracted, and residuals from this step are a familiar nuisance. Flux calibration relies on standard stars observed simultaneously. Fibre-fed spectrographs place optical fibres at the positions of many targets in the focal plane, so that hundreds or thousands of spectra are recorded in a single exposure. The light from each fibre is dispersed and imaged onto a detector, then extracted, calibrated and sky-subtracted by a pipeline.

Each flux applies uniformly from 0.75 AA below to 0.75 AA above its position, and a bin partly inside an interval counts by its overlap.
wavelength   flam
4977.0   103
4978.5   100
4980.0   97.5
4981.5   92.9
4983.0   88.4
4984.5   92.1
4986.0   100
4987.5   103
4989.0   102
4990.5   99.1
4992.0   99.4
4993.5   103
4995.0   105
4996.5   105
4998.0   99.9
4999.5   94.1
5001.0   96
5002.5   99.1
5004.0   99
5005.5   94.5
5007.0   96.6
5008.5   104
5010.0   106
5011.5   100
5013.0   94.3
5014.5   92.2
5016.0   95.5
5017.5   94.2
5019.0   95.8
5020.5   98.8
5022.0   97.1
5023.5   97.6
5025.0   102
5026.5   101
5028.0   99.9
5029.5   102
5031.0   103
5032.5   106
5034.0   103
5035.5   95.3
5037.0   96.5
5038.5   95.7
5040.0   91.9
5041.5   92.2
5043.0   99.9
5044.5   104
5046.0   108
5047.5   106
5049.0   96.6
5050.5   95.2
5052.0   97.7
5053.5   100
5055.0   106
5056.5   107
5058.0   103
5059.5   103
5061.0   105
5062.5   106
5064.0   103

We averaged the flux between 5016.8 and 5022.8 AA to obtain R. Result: 96.5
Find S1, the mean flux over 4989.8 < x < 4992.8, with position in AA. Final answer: 99.3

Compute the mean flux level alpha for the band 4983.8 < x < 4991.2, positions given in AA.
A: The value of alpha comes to 99.3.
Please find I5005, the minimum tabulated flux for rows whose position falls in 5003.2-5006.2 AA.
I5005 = 94.5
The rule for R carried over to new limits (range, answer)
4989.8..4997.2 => 102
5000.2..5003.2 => 97.5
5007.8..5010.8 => 105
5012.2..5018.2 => 94.1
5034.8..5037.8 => 95.9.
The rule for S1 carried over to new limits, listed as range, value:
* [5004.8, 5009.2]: 98.3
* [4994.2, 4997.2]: 105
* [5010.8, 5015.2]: 95.5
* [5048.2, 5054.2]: 97.4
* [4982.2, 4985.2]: 90.3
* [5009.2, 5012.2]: 103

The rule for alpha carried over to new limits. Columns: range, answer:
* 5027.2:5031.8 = 102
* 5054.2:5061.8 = 105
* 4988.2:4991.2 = 101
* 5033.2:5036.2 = 99.3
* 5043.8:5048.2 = 106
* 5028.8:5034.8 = 103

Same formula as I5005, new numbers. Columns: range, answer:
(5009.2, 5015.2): 92.2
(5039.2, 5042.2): 91.9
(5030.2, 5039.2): 95.3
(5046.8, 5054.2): 95.2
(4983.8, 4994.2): 92.1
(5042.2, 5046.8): 99.9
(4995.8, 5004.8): 94.1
